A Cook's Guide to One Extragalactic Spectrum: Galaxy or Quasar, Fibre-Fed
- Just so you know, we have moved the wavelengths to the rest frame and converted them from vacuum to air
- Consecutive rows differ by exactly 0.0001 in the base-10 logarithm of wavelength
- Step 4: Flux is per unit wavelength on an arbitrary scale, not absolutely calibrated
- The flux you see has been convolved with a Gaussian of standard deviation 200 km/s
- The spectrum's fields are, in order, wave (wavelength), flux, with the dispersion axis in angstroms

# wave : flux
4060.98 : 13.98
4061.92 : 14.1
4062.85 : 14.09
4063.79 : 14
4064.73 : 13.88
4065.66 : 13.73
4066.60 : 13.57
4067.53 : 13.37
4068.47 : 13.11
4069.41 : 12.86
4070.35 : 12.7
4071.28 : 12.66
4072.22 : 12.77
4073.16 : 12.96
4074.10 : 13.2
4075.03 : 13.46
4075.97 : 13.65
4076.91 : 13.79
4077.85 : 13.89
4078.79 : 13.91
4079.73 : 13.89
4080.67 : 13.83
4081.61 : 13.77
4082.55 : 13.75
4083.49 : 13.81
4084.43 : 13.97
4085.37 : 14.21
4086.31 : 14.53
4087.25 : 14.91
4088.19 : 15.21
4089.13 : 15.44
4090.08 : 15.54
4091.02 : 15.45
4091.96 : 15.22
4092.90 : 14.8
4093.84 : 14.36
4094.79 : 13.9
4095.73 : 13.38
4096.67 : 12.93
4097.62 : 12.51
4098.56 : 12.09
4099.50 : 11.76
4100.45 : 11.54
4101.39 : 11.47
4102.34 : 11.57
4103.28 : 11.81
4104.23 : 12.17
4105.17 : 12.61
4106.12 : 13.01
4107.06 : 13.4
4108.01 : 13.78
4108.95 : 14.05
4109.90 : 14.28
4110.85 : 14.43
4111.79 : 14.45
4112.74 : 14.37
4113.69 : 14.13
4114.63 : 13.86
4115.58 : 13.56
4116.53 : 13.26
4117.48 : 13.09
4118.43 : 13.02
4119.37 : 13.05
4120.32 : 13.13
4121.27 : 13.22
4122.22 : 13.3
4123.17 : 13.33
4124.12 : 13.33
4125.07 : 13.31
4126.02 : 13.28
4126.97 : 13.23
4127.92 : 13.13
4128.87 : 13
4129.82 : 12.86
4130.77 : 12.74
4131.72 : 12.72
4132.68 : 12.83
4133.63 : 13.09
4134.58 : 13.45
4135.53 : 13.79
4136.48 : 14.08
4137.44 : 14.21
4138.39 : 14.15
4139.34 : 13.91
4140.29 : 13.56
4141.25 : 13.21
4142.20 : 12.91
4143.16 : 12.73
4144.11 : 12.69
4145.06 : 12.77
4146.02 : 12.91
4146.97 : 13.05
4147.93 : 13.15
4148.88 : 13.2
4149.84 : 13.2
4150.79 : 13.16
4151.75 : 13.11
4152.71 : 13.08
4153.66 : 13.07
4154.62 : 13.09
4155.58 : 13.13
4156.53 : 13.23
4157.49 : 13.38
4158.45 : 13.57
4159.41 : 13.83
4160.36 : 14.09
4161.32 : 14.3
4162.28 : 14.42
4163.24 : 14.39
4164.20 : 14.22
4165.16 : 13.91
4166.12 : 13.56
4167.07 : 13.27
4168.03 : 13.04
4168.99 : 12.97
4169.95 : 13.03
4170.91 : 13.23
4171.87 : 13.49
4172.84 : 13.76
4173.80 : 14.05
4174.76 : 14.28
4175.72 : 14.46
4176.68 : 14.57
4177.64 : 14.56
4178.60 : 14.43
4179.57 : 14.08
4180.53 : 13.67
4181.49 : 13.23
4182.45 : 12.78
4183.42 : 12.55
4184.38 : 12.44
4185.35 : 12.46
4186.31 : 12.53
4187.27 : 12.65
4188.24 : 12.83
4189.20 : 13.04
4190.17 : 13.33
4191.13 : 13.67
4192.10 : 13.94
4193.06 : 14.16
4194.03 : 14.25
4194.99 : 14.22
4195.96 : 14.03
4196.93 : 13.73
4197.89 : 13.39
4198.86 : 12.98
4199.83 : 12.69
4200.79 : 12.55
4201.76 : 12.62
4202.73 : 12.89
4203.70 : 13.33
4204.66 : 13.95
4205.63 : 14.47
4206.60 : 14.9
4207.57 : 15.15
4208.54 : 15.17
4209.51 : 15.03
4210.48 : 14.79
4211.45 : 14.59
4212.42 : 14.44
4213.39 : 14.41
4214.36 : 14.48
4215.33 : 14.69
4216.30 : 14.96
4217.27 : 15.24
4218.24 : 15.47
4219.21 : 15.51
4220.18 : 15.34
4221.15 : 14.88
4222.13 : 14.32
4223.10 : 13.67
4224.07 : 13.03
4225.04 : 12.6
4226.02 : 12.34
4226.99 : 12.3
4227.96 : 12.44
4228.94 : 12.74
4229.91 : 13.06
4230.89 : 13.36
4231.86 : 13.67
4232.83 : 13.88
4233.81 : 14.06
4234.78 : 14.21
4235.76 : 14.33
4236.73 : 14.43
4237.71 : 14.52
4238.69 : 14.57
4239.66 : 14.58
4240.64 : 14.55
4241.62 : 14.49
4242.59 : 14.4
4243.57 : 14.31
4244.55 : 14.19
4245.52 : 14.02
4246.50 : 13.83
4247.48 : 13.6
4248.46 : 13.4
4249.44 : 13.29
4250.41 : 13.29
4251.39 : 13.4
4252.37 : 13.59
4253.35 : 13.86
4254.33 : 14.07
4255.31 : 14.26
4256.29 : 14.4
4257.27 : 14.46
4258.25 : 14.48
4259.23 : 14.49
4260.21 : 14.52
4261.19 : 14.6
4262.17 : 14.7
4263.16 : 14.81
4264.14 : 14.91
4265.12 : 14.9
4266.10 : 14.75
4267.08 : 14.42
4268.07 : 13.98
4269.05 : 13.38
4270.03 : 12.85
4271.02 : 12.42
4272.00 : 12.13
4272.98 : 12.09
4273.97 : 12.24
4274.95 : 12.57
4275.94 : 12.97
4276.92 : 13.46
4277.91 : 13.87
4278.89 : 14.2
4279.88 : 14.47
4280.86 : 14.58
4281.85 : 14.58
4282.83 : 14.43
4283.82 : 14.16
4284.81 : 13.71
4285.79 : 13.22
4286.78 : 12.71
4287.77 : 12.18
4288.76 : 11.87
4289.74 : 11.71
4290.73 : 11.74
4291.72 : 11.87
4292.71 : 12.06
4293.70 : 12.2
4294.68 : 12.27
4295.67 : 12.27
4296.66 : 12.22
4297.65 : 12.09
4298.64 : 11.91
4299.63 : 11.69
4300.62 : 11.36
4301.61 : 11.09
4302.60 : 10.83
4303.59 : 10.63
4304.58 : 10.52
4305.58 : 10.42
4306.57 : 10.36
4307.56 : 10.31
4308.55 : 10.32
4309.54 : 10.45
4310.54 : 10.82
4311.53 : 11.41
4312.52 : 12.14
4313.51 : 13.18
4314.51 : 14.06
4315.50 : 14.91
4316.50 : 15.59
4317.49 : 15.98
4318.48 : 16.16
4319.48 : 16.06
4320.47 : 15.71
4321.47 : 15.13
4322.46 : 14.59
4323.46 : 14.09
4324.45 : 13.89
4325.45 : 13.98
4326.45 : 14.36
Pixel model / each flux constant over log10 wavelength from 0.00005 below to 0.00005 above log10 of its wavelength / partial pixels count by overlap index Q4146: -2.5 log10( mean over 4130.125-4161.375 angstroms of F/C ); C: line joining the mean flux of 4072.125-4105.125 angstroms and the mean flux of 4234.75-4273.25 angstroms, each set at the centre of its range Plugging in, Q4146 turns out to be 0.04 mag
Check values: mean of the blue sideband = 13.6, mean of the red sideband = 14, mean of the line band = 13.3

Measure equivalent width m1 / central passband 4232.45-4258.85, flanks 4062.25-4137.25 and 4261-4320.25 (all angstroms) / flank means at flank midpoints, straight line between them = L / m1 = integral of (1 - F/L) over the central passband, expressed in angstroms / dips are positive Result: -2.1 angstroms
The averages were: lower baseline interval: 13.5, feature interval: 14.1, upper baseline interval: 12.9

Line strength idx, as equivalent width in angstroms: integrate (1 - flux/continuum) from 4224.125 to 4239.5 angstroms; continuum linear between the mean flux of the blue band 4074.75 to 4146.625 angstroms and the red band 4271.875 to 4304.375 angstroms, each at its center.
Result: -0.77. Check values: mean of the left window 13.5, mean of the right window 12.6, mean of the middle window 13.5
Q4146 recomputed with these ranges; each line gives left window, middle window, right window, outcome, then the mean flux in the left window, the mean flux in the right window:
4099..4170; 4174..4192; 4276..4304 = -0.029 mag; 13.3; 12.6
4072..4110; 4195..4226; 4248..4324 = -0.064 mag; 13.6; 13.2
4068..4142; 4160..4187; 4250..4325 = -0.020 mag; 13.5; 13.2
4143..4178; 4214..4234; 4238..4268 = 0.008 mag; 13.5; 14.2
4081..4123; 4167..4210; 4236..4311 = -0.020 mag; 13.6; 13.1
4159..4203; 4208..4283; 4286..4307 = -0.127 mag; 13.5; 11.6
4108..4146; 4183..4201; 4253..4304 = 0.006 mag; 13.4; 13.2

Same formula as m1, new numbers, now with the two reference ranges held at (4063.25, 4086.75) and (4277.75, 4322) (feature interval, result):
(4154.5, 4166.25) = -0.5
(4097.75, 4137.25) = 0.8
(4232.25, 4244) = -1.3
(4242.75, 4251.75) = -0.6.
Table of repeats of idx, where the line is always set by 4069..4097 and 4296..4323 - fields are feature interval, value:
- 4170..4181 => -0.5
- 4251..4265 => -1.6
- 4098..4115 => 1.0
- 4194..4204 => 0.0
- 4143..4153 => 0.4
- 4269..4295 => -0.4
